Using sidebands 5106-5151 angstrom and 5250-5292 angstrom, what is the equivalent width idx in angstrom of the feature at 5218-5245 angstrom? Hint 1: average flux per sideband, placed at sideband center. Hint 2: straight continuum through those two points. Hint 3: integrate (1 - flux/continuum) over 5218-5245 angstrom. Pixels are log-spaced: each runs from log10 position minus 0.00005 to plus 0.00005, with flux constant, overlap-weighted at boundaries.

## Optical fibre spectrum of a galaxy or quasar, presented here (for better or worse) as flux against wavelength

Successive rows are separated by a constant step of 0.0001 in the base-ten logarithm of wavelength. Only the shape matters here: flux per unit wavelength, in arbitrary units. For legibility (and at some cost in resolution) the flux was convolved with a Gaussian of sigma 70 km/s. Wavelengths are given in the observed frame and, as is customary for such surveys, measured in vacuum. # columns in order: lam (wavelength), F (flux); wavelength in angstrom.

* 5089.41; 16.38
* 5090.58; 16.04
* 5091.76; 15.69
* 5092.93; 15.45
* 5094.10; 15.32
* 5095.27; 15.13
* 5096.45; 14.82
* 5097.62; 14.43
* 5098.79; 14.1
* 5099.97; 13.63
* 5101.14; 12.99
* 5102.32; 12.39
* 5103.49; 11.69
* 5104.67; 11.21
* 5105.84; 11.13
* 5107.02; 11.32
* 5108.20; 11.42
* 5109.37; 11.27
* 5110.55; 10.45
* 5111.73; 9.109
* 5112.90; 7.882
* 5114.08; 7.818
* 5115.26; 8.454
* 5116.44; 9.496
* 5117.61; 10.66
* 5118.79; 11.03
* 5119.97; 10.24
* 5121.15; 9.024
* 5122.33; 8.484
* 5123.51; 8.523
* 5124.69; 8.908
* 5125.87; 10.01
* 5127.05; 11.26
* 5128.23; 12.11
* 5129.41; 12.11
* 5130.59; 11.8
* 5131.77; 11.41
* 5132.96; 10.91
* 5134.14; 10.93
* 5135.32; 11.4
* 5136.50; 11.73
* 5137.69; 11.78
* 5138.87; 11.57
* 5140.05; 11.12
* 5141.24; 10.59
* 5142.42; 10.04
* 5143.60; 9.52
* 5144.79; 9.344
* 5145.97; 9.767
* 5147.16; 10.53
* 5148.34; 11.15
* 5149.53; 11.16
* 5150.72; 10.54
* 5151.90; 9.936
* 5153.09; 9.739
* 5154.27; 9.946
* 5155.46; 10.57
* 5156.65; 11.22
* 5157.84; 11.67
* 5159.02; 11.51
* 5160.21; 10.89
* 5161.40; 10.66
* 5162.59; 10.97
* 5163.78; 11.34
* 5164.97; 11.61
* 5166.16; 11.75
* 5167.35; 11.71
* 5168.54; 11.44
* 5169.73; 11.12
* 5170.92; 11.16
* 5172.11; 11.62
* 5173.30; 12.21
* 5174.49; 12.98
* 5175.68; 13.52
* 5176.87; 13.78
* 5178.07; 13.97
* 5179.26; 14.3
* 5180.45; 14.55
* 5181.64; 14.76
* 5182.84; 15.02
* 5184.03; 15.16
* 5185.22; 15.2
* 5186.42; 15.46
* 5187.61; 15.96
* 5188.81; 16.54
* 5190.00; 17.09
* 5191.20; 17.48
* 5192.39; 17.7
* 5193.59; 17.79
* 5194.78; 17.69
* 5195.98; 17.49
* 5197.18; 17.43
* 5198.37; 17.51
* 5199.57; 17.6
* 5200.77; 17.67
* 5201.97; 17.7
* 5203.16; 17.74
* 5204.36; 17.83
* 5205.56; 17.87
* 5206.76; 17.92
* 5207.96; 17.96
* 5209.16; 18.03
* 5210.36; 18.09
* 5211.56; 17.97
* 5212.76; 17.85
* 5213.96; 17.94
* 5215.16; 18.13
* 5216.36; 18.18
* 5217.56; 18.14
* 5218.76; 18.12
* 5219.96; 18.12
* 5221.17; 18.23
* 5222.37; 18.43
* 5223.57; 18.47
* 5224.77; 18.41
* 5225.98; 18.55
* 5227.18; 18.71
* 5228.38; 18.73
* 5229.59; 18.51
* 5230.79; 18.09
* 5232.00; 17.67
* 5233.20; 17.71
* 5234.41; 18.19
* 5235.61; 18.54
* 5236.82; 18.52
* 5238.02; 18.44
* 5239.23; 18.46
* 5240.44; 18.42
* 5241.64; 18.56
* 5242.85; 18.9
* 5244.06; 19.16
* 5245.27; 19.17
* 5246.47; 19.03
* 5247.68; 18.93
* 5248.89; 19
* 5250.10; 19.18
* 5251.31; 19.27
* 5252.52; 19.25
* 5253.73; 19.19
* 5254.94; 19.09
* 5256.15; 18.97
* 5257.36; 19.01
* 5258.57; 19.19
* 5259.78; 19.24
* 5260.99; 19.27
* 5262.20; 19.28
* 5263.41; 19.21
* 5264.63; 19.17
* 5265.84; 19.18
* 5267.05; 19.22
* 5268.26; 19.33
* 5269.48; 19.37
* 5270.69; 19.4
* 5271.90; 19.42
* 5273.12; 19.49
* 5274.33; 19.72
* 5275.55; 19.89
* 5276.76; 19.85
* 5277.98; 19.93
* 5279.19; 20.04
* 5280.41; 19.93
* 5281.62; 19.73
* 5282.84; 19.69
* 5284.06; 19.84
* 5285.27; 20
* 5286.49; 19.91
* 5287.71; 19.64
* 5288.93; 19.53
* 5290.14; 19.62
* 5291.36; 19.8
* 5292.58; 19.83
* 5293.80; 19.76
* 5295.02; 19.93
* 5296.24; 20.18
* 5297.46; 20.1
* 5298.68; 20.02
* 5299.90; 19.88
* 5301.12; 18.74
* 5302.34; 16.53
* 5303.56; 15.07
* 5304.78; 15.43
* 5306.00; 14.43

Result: -2.32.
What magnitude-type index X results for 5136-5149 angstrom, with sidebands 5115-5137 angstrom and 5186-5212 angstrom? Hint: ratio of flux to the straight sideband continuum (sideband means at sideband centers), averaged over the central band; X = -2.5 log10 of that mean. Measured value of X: 0.133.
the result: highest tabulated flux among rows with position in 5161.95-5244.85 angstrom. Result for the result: 19.16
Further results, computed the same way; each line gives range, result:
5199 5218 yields 18.18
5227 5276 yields 19.89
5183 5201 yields 17.79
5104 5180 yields 14.3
